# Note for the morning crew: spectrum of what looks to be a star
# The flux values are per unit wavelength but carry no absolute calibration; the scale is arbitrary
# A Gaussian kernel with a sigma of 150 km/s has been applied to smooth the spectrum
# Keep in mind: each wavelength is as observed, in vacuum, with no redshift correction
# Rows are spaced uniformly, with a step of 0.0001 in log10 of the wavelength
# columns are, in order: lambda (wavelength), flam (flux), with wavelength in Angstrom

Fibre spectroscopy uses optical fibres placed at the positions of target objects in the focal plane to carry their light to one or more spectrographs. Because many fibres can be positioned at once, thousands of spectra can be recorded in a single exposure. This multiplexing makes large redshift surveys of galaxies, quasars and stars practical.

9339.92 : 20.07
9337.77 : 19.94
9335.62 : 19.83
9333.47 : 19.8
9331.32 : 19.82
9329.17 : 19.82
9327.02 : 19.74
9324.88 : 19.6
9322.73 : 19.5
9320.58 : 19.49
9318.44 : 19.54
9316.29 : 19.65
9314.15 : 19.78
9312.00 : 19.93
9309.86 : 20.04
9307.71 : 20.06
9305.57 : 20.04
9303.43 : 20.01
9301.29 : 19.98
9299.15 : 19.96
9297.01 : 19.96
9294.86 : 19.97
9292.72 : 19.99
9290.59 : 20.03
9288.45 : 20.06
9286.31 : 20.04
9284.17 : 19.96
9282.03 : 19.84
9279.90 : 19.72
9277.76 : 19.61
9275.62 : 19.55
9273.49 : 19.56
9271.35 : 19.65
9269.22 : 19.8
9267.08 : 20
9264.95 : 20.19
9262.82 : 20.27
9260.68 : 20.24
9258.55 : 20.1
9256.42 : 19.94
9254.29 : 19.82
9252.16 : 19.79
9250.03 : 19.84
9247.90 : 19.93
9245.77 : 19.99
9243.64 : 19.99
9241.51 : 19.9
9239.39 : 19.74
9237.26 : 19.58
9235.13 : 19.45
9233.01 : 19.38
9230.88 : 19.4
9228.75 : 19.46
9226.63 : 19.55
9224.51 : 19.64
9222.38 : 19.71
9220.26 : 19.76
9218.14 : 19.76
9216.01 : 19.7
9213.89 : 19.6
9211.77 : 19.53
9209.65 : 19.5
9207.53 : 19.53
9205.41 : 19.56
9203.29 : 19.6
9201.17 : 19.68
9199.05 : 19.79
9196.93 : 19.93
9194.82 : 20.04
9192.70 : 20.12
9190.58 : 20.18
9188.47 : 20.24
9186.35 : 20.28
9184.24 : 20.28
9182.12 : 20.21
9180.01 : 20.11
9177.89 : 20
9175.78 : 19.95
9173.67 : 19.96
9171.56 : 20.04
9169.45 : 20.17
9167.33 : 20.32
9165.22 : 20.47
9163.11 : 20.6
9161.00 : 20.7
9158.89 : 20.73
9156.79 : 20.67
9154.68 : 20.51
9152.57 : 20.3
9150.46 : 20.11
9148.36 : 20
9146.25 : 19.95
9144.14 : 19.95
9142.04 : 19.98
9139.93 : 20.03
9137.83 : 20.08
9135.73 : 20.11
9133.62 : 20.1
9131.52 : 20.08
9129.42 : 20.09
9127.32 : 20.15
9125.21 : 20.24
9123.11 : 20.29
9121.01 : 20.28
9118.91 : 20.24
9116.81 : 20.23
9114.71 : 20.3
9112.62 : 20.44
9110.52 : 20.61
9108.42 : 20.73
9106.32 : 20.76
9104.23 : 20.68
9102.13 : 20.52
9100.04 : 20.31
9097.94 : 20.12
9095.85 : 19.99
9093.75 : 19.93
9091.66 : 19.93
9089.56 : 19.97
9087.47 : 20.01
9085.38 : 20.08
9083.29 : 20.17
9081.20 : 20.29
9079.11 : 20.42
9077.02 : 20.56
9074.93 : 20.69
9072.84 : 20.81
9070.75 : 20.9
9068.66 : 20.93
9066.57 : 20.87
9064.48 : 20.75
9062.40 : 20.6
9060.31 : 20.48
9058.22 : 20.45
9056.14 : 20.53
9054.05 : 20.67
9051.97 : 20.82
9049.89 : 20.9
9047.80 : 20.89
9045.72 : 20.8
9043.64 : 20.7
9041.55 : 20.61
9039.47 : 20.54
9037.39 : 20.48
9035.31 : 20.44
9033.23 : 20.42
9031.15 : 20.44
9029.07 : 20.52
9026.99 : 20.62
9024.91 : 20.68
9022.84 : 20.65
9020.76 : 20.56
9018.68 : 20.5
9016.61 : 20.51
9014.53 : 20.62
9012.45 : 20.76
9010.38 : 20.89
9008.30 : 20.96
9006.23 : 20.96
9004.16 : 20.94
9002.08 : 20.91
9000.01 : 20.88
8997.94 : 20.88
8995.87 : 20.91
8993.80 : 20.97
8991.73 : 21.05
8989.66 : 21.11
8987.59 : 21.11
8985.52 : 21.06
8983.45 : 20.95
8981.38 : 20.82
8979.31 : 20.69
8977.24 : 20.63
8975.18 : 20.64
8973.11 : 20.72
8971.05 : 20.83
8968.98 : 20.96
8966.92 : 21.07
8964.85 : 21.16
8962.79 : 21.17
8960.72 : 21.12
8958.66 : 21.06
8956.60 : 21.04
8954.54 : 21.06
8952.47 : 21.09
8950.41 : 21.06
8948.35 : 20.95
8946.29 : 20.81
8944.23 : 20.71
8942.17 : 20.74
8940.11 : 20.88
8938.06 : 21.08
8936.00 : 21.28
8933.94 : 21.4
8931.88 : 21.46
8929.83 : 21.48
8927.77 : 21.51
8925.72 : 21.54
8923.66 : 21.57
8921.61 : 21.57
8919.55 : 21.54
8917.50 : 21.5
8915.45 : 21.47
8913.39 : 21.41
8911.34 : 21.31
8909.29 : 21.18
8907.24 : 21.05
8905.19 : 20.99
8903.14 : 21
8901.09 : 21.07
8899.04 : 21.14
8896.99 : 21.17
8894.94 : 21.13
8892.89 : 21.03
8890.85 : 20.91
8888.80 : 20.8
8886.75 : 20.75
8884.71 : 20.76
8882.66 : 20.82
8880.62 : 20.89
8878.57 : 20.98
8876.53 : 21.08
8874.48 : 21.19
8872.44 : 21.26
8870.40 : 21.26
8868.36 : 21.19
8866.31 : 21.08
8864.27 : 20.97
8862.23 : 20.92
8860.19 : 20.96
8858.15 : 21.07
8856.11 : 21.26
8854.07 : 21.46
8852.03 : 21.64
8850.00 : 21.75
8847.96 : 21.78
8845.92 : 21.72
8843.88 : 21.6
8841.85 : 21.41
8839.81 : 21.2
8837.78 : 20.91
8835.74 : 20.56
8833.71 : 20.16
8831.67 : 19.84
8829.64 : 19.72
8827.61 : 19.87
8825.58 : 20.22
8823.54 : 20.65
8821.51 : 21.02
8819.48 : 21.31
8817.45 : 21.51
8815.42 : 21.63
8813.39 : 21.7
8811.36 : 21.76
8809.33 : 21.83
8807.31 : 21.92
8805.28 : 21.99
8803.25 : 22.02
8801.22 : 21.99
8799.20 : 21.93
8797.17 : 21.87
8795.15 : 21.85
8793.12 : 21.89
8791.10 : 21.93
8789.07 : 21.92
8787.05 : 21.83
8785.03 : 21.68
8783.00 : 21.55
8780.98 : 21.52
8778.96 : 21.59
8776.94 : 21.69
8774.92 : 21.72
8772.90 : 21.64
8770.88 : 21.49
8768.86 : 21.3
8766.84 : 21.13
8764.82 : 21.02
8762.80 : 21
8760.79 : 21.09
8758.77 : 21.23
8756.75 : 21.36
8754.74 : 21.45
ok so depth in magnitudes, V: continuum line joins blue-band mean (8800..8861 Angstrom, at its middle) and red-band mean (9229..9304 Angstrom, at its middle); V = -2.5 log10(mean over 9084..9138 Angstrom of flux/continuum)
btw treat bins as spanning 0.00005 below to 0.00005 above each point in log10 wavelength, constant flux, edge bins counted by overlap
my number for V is 0.01 mag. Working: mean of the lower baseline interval 21.2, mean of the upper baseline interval 19.9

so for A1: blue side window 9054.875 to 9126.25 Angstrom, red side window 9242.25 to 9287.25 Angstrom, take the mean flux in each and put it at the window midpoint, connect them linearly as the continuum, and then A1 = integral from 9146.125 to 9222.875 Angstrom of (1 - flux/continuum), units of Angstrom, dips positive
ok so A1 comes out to 0.34 Angstrom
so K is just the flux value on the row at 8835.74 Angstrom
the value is 20.56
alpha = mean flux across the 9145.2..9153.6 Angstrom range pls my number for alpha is 20.1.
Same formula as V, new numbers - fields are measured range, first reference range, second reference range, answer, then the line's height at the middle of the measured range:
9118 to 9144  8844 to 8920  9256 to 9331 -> 0.01 mag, 20.4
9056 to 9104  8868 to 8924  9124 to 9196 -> 0.00 mag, 20.5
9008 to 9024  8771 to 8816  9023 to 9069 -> 0.01 mag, 20.8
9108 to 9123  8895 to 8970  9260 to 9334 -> 0.01 mag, 20.5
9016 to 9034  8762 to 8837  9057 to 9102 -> 0.00 mag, 20.6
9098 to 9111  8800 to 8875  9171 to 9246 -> -0.02 mag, 20.2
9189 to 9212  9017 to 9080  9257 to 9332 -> 0.02 mag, 20.2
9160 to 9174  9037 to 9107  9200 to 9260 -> -0.02 mag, 20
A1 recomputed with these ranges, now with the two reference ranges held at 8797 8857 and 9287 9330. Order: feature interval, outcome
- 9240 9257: 0.1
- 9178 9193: 0.0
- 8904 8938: -0.6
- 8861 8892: 0.2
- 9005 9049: 0.1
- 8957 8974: -0.1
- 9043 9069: -0.2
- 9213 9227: 0.3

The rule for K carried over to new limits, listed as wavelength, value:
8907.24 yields 21.05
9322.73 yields 19.5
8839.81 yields 21.2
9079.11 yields 20.42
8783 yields 21.55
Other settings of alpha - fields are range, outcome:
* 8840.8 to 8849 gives 21.6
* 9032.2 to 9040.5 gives 20.5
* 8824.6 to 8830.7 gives 20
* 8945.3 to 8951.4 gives 20.9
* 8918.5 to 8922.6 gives 21.5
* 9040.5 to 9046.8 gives 20.7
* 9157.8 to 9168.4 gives 20.6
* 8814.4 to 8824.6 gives 21.2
